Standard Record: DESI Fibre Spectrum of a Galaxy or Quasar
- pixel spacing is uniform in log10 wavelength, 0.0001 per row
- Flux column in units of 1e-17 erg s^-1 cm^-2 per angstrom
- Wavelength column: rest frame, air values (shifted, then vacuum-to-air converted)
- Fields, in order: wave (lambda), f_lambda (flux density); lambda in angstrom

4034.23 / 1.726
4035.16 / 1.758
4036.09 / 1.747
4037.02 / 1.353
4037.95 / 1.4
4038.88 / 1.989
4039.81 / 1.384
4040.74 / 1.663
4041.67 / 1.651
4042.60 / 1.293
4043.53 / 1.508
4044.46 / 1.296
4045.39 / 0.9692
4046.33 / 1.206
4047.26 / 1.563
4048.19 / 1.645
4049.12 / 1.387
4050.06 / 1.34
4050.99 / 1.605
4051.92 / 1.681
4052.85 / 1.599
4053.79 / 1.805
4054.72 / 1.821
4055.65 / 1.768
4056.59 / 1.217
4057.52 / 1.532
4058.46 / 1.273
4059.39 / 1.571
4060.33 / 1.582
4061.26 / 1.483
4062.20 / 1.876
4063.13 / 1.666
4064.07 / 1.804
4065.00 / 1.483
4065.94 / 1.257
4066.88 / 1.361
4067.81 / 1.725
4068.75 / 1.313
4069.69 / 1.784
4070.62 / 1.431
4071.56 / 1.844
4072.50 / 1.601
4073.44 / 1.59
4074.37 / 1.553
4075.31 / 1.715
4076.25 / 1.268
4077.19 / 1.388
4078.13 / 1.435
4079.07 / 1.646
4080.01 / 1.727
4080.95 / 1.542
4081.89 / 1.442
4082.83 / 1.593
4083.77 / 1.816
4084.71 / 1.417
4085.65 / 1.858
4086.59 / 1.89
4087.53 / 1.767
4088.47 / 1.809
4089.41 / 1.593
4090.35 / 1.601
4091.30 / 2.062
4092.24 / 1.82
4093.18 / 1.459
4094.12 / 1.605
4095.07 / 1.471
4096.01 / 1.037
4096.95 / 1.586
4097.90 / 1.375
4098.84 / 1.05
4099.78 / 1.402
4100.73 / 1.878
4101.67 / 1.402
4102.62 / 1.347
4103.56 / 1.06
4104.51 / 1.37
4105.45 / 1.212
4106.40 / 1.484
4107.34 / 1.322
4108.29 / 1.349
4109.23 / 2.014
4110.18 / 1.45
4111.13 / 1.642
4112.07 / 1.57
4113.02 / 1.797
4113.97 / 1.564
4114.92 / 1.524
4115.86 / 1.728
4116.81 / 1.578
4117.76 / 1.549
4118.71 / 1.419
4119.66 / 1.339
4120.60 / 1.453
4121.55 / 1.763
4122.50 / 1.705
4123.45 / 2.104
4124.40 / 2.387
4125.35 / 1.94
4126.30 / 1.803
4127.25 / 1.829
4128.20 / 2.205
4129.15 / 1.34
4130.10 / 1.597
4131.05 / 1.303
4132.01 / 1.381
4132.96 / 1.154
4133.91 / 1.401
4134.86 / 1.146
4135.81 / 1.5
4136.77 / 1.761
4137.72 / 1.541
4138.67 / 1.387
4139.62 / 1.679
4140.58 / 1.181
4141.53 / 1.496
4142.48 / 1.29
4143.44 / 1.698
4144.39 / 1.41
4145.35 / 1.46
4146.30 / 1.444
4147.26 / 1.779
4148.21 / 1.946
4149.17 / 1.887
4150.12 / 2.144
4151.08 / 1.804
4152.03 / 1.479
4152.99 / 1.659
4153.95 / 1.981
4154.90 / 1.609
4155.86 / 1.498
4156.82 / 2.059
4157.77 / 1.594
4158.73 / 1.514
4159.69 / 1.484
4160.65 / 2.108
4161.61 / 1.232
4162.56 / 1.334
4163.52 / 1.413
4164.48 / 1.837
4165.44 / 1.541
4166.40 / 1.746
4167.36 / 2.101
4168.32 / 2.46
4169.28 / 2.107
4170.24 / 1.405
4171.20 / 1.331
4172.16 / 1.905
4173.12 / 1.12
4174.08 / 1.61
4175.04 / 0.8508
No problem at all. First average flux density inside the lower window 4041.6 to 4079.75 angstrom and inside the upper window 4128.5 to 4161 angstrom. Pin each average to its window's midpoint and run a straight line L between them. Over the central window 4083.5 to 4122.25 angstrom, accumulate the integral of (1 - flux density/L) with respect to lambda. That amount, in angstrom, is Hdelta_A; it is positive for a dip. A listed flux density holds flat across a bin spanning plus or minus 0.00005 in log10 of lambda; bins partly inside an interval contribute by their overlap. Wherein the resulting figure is 0.2 angstrom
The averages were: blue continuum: 1.53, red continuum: 1.58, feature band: 1.55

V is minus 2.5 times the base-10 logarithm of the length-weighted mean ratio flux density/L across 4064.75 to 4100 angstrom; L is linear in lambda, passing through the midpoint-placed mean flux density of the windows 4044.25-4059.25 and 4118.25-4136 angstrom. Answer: -0.01 mag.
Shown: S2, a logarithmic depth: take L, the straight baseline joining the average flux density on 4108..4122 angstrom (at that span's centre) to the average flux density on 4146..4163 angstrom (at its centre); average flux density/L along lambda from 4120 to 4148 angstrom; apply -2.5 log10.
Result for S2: 0.03 mag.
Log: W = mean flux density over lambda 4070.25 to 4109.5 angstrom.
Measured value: 1.54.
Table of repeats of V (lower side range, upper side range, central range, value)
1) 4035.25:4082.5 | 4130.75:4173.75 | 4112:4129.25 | -0.09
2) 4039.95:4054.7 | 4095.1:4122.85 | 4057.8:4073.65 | -0.06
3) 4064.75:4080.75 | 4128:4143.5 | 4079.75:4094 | -0.12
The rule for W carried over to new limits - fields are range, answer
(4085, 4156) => 1.59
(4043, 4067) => 1.51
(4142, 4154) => 1.68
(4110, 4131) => 1.69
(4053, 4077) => 1.57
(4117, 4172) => 1.65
